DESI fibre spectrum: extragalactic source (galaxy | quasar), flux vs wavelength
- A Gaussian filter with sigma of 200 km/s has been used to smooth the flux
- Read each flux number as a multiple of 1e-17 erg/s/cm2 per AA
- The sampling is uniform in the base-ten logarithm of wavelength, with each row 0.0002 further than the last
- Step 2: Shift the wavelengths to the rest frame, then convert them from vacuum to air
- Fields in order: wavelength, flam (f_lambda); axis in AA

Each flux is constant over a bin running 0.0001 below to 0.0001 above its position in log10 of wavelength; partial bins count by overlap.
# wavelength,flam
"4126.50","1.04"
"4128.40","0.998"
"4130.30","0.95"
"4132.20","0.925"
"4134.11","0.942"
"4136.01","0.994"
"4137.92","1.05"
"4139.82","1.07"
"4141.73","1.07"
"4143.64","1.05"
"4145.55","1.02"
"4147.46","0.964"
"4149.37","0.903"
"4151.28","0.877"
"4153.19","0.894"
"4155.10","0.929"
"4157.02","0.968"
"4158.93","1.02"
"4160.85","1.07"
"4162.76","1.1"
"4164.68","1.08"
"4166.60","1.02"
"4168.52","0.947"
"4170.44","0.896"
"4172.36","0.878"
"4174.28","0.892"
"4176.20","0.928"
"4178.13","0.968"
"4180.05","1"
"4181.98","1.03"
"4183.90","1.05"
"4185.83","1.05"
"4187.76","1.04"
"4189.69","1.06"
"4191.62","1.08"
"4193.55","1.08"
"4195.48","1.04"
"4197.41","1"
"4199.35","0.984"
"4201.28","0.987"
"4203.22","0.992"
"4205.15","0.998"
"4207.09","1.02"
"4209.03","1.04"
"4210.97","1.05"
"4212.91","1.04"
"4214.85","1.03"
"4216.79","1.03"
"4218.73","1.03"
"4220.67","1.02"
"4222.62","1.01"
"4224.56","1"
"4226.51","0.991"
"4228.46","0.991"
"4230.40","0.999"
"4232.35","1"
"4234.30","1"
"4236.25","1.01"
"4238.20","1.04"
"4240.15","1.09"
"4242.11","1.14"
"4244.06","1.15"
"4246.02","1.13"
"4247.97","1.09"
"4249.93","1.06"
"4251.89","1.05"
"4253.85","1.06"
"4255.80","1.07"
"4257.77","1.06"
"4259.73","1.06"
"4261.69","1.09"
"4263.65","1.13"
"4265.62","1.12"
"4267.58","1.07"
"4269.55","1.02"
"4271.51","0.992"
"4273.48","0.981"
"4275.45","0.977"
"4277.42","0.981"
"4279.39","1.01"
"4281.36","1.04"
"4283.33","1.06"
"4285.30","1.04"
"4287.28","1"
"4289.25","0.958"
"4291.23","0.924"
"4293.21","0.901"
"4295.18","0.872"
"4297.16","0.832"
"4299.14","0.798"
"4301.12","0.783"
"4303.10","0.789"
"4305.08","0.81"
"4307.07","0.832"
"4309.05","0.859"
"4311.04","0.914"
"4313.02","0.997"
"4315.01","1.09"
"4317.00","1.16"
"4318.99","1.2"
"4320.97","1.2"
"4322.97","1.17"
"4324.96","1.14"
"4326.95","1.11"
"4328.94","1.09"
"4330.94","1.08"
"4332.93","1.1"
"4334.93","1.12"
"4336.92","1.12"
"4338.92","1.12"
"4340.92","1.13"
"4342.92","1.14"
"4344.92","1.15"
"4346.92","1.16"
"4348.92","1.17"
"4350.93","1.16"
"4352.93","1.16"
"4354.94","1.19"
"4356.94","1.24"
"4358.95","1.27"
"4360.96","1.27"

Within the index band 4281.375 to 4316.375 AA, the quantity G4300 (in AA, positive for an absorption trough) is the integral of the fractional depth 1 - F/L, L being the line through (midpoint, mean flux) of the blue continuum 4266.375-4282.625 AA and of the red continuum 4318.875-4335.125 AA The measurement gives 4.9 AA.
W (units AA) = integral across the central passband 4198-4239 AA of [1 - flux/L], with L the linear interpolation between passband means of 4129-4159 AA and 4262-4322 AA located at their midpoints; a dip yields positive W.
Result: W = -1.5 AA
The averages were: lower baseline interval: 0.976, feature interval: 1.01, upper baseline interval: 0.979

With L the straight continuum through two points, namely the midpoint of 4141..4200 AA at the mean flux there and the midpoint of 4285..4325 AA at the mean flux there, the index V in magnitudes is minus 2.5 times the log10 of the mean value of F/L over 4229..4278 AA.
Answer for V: -0.09 mag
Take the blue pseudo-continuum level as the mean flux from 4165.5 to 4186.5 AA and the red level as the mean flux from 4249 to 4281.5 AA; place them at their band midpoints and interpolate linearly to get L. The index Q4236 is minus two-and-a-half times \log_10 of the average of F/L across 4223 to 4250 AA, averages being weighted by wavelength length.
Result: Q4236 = -0.029 mag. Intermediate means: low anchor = 0.969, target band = 1.05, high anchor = 1.05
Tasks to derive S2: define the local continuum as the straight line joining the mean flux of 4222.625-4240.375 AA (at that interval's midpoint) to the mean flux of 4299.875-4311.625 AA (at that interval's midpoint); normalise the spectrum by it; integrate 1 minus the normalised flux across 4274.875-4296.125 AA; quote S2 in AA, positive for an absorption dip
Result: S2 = -2.4 AA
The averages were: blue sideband 1.01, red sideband 0.827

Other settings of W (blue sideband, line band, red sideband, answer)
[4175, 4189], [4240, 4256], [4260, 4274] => -0.7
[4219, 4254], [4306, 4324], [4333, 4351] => 1.1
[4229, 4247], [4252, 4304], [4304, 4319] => 1.3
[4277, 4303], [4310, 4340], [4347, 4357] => -1.0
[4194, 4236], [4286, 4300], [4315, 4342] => 2.5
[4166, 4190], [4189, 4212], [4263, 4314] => -1.3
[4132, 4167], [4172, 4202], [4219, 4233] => -0.2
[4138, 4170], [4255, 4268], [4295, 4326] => -1.4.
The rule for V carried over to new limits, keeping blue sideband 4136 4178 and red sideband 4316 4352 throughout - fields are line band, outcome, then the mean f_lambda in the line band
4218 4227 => 0.03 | 1.01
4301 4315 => 0.26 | 0.876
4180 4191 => -0.04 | 1.04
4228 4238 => 0.05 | 1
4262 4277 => 0.04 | 1.04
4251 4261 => 0.01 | 1.06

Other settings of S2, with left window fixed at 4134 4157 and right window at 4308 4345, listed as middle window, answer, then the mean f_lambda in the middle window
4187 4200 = -0.4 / 1.04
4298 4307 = 2.4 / 0.799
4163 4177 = 0.6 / 0.957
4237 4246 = -0.5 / 1.1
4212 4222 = 0.0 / 1.03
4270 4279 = 0.7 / 0.987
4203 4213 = 0.0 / 1.02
